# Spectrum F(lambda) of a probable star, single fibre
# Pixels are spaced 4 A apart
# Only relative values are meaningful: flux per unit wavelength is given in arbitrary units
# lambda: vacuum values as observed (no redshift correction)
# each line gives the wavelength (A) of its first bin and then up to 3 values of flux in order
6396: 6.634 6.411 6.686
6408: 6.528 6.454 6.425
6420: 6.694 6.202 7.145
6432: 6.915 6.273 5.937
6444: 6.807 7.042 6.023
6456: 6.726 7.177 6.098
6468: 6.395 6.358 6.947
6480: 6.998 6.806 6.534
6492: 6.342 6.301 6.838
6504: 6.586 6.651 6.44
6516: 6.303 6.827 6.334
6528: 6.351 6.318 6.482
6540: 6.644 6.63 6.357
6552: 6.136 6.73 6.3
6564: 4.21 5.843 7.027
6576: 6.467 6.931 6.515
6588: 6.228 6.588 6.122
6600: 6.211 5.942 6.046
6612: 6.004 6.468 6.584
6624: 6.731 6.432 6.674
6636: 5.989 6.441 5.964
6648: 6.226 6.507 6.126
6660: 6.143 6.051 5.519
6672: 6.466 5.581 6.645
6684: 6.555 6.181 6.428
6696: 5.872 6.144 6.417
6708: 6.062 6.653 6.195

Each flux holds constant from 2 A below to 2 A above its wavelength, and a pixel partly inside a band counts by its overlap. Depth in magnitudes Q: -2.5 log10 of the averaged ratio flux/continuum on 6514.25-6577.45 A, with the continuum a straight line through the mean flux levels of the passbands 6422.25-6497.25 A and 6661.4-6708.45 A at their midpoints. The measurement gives 0.02 mag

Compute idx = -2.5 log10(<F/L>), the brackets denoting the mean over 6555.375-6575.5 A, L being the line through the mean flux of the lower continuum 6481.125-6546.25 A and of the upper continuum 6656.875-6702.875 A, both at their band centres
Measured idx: 0.07 mag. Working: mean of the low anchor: 6.53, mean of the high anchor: 6.15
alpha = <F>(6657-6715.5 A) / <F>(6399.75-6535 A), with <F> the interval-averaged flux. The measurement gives 0.94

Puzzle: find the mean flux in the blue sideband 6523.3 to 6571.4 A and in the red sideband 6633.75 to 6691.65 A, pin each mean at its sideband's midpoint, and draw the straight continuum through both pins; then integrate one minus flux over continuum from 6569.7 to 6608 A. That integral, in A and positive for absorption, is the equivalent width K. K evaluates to -1.4 A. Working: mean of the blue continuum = 6.22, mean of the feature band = 6.42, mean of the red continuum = 6.18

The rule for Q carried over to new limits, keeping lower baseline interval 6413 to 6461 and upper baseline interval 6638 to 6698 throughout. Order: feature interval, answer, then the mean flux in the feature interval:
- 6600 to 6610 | 0.05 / 6.04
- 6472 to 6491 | -0.04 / 6.75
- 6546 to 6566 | 0.08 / 5.95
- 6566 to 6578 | -0.02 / 6.45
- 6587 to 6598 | 0.00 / 6.32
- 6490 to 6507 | -0.01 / 6.52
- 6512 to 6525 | -0.01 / 6.49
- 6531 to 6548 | -0.02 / 6.51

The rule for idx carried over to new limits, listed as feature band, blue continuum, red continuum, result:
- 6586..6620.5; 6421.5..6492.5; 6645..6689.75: 0.01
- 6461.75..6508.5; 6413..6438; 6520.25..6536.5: -0.01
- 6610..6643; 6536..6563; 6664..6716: -0.02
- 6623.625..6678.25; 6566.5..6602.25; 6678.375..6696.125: 0.04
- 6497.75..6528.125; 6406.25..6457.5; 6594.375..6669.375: -0.02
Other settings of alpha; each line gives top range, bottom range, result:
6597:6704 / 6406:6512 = 0.95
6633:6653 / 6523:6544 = 0.97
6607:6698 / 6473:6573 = 0.97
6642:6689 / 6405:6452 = 0.94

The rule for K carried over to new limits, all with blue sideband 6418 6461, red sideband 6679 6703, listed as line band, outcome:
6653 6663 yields 0.27 A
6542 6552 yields 0.09 A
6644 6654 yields 0.10 A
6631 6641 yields 0.06 A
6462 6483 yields 0.01 A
